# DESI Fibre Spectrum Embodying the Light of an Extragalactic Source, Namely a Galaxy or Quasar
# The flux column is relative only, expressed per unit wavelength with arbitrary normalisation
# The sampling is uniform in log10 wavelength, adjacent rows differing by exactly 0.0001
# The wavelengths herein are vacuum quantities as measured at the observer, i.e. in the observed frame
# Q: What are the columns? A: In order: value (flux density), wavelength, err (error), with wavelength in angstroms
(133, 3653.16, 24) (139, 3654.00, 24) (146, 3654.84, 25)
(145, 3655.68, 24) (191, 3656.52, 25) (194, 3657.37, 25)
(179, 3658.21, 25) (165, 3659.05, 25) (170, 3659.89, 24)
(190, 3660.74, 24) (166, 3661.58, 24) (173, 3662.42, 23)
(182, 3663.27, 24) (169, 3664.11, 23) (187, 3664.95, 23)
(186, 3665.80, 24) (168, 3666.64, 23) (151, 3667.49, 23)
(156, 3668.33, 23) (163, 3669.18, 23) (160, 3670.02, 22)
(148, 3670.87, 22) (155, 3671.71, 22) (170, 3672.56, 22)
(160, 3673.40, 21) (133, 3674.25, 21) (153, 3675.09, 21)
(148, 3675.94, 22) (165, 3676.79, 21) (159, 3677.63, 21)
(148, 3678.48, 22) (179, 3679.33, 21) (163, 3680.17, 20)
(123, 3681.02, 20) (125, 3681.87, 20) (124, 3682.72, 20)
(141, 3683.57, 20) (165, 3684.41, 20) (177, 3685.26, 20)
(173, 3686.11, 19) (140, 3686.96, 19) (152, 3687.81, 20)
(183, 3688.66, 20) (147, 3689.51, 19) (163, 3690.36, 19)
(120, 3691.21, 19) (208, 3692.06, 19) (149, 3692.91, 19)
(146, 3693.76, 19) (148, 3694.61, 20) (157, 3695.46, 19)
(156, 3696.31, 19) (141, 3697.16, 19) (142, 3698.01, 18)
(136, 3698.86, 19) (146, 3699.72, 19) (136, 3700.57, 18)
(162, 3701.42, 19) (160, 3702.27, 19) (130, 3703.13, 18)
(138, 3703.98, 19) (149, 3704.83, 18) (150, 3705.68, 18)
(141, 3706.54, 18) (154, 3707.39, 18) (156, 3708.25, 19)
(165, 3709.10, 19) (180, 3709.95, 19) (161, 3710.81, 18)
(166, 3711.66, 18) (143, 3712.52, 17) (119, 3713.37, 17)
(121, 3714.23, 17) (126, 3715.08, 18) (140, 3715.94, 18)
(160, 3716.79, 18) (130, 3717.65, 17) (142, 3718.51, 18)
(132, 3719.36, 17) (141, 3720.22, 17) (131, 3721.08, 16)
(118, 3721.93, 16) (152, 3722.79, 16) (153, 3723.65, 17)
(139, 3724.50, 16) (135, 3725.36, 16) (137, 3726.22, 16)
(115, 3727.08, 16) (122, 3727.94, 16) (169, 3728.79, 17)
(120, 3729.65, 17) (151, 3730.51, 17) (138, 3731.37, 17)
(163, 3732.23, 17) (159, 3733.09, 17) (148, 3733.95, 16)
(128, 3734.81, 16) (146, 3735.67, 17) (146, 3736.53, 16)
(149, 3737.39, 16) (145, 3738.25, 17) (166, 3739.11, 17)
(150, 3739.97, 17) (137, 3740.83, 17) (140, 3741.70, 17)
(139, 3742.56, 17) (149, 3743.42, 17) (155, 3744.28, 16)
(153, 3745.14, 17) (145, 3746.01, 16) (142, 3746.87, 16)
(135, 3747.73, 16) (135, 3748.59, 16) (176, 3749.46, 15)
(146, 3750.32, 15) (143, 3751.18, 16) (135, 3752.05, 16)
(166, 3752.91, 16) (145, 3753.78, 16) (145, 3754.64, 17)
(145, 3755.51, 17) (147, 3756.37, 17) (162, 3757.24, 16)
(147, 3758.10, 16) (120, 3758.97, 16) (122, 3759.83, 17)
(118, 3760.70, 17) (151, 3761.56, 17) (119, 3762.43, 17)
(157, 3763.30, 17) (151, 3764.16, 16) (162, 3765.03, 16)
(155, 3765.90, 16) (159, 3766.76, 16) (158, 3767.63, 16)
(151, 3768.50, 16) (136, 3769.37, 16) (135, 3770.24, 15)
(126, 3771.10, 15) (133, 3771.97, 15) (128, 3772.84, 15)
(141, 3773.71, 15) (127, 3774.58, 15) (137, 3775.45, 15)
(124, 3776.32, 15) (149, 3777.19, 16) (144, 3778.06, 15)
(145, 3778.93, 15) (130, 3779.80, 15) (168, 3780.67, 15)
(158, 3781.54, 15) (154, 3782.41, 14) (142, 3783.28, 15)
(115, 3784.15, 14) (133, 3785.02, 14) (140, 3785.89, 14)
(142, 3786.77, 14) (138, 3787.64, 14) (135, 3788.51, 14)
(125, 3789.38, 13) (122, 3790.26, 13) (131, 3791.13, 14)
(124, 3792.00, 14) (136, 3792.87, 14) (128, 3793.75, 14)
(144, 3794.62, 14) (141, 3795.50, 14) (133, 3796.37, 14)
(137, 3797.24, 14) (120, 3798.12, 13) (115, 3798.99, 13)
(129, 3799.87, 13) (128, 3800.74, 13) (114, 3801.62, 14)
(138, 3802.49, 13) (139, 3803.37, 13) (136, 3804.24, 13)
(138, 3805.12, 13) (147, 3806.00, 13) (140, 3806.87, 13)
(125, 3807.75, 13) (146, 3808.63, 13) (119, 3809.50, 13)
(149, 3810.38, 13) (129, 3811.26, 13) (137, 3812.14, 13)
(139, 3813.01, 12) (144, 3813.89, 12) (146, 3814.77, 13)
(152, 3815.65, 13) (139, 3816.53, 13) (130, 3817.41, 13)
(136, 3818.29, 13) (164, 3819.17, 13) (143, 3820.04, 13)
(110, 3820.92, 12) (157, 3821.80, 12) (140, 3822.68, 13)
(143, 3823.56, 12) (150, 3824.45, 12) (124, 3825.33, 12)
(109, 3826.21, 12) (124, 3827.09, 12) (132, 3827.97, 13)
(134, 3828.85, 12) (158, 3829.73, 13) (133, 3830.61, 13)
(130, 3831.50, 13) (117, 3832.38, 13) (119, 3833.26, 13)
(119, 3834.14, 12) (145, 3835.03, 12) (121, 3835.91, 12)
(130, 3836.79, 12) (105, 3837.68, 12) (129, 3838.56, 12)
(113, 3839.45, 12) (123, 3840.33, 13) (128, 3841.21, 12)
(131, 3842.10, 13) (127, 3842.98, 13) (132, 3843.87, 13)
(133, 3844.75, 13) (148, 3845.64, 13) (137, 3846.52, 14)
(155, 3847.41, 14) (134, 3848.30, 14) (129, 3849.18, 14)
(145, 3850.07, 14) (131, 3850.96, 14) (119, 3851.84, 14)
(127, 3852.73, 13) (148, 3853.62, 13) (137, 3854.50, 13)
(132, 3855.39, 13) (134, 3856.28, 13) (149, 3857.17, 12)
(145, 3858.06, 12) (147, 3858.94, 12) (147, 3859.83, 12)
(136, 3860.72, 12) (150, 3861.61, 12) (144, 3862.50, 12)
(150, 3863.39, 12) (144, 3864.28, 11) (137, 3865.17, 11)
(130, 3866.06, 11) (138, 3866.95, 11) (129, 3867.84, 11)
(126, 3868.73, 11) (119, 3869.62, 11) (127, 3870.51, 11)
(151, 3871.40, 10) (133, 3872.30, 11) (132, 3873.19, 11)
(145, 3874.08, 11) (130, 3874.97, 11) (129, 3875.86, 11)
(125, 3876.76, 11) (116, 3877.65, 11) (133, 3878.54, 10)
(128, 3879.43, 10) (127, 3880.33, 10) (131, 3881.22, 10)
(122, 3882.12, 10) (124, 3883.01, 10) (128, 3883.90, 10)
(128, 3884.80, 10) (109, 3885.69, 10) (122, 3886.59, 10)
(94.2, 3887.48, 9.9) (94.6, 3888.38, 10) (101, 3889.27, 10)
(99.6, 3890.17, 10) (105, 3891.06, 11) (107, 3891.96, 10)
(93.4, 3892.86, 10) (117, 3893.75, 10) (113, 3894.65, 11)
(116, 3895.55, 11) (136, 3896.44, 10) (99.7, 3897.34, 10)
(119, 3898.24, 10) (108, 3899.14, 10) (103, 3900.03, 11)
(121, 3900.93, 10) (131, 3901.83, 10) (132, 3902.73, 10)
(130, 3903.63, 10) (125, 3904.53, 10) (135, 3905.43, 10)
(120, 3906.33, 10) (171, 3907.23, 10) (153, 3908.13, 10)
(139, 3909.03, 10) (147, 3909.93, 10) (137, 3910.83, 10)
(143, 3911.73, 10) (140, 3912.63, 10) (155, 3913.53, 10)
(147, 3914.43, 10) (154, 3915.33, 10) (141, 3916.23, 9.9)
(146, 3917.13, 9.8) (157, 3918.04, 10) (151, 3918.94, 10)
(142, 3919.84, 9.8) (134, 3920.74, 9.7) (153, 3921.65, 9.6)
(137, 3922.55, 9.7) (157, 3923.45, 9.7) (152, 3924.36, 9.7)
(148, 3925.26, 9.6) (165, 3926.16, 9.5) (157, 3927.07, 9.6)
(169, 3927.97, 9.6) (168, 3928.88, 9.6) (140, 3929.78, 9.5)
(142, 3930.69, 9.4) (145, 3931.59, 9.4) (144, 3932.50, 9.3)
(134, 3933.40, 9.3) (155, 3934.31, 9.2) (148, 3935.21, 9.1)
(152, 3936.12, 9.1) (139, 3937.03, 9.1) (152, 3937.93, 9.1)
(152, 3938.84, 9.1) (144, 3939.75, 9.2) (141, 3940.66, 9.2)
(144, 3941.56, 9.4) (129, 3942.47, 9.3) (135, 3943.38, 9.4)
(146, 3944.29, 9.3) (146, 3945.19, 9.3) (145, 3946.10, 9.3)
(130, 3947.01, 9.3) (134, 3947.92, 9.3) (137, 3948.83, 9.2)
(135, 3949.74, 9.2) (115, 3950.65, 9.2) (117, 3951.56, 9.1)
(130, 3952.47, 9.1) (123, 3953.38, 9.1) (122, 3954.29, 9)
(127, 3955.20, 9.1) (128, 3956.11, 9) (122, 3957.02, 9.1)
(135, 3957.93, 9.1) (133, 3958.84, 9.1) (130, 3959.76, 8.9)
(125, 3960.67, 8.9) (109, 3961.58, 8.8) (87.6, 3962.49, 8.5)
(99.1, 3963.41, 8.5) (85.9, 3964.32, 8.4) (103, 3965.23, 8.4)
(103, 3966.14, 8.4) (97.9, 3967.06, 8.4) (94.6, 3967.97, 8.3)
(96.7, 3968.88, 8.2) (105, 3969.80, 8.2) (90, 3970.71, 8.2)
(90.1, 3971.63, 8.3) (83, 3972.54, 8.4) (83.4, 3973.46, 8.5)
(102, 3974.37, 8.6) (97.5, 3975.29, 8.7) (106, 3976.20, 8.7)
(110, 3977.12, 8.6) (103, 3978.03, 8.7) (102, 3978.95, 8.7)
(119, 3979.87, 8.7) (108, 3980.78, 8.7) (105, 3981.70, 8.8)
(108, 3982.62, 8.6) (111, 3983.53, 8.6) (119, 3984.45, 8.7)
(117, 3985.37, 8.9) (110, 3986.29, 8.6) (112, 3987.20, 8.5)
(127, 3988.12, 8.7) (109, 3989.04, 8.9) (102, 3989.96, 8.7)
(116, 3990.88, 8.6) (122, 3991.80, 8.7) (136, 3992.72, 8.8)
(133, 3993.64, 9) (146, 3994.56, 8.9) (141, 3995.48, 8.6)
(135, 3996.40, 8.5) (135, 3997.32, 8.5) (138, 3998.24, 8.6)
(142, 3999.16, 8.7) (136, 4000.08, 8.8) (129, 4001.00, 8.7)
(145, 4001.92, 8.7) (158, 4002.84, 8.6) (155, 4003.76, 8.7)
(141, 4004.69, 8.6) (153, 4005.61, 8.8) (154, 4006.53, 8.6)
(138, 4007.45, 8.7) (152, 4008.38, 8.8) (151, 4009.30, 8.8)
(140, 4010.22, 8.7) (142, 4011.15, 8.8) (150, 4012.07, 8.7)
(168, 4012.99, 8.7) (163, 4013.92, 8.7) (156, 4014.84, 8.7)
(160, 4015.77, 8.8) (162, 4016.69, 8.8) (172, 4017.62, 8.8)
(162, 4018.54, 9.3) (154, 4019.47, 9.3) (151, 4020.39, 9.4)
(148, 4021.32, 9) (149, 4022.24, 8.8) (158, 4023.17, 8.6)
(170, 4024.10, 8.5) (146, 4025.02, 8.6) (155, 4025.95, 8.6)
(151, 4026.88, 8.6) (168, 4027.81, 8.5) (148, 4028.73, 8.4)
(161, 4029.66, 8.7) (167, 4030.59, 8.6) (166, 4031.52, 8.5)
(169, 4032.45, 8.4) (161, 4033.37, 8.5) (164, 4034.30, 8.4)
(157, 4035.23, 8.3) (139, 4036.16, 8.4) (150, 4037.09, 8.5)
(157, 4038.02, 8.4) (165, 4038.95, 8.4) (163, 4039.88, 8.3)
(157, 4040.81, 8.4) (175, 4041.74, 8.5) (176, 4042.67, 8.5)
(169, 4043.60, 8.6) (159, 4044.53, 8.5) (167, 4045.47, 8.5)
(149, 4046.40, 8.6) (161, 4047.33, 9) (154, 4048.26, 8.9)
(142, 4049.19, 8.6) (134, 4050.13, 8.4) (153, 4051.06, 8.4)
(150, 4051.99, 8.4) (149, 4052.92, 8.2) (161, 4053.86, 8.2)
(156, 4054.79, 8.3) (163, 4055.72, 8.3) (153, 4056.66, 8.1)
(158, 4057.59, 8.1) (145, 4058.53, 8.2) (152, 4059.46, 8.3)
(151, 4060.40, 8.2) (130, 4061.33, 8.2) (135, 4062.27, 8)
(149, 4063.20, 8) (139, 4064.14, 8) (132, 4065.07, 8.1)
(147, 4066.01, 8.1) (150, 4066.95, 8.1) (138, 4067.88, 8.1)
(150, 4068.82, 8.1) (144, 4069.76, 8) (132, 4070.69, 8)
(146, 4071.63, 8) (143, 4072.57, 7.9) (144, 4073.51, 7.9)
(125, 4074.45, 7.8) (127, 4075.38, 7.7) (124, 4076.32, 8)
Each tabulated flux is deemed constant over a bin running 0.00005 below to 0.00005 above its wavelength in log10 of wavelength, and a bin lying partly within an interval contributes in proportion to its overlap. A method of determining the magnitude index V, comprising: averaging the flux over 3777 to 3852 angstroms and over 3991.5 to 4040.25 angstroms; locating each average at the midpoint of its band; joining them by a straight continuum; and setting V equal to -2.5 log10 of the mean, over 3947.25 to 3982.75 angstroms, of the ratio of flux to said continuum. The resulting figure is 0.31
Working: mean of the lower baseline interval 135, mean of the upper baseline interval 152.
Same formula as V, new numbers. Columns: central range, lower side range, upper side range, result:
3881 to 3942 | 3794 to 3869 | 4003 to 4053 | 0.070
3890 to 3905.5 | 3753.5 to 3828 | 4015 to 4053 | 0.254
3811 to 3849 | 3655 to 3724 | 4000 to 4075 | 0.150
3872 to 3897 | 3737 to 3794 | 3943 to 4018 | 0.118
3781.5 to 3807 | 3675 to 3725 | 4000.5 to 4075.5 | 0.123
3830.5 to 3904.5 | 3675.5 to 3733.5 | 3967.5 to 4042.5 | 0.119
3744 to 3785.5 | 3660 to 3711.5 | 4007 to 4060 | 0.097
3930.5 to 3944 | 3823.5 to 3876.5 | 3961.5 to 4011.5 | -0.159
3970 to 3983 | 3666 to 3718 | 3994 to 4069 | 0.451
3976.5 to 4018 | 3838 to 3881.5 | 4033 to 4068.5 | 0.108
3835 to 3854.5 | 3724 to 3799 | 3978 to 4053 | 0.090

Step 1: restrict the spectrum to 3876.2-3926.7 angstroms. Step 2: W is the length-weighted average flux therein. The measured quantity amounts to 130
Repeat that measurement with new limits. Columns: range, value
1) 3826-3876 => 134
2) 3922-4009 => 128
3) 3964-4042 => 135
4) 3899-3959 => 140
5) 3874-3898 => 117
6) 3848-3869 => 138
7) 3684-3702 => 155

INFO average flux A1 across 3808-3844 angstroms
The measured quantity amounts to 133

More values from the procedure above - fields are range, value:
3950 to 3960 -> 126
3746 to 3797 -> 141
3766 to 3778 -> 139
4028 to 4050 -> 160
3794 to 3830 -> 136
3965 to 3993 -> 106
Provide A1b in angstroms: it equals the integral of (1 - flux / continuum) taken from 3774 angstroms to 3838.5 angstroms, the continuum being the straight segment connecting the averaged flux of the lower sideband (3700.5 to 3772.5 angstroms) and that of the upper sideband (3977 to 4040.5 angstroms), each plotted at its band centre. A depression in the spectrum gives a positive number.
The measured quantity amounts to 4.1 angstroms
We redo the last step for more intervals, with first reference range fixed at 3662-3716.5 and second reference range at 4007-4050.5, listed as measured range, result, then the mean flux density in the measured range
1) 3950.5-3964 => 3.1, 120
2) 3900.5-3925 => 2.1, 143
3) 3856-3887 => 4.4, 133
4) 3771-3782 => 1.1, 140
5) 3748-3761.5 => 0.9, 144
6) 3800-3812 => 1.6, 134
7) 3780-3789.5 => 0.8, 141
